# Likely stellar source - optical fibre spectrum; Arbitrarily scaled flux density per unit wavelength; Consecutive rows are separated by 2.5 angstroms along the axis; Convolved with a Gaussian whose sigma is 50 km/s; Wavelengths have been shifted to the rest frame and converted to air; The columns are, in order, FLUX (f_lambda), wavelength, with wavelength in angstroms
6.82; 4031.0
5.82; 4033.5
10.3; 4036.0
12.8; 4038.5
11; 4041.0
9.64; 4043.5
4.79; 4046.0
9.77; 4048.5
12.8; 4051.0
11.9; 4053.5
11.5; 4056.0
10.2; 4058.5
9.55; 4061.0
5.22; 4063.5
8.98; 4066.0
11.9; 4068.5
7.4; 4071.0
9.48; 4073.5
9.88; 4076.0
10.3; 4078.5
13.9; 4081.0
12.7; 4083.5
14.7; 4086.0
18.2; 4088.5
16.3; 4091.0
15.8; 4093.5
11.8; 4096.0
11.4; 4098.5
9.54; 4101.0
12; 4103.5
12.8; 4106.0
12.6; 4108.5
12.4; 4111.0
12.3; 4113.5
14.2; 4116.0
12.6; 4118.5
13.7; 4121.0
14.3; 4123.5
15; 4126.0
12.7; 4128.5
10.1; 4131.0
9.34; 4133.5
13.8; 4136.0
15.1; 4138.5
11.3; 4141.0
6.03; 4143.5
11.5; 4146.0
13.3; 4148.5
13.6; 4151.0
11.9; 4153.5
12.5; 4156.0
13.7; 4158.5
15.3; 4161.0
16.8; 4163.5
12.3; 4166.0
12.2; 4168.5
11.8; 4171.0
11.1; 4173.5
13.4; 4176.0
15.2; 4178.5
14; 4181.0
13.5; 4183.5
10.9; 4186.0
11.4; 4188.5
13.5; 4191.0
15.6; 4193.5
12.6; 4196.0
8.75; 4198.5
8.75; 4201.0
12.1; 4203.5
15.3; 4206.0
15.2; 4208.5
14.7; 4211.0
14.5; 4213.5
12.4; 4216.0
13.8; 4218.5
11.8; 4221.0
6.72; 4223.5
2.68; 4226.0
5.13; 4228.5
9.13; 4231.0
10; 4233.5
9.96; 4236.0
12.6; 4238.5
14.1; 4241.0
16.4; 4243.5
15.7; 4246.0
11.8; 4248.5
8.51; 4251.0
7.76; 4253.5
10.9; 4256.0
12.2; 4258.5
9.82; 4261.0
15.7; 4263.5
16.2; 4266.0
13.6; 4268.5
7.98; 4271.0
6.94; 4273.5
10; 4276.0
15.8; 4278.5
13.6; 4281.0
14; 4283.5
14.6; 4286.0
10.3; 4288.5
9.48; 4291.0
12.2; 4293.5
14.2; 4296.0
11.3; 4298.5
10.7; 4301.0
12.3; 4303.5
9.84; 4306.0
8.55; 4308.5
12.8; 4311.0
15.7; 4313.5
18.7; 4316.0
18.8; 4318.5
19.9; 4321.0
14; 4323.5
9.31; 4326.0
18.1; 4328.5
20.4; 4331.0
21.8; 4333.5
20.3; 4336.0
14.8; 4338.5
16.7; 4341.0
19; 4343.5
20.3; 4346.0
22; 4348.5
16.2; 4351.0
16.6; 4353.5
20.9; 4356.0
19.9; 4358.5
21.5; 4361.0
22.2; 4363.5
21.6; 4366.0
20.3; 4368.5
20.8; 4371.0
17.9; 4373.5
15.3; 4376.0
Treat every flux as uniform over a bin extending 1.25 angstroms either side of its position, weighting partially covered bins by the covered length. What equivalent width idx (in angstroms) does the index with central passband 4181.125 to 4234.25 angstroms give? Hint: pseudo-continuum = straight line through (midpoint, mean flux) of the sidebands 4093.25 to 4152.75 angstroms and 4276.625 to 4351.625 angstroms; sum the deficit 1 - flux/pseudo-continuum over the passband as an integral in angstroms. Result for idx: 8.28 angstroms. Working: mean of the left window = 12.3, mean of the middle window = 11.4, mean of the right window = 15.1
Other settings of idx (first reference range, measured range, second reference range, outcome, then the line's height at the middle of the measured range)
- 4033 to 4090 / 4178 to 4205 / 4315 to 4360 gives 3.5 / 14.2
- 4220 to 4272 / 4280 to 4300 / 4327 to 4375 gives 2.8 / 14.5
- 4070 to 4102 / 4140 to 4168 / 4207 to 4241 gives -2.2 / 11.7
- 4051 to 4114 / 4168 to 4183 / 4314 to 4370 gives 1.3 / 14.2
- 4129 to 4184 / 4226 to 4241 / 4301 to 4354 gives 5.4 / 14.3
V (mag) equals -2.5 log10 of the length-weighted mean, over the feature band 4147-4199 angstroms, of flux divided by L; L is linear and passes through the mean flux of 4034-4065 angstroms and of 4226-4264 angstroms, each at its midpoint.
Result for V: -0.23 mag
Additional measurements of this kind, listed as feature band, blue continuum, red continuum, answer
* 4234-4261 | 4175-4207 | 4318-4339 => 0.231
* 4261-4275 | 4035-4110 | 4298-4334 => 0.186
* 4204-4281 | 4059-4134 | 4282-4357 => 0.222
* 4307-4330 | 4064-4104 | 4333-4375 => 0.223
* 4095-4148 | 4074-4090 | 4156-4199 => 0.086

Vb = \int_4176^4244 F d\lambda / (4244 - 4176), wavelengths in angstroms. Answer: 11.9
